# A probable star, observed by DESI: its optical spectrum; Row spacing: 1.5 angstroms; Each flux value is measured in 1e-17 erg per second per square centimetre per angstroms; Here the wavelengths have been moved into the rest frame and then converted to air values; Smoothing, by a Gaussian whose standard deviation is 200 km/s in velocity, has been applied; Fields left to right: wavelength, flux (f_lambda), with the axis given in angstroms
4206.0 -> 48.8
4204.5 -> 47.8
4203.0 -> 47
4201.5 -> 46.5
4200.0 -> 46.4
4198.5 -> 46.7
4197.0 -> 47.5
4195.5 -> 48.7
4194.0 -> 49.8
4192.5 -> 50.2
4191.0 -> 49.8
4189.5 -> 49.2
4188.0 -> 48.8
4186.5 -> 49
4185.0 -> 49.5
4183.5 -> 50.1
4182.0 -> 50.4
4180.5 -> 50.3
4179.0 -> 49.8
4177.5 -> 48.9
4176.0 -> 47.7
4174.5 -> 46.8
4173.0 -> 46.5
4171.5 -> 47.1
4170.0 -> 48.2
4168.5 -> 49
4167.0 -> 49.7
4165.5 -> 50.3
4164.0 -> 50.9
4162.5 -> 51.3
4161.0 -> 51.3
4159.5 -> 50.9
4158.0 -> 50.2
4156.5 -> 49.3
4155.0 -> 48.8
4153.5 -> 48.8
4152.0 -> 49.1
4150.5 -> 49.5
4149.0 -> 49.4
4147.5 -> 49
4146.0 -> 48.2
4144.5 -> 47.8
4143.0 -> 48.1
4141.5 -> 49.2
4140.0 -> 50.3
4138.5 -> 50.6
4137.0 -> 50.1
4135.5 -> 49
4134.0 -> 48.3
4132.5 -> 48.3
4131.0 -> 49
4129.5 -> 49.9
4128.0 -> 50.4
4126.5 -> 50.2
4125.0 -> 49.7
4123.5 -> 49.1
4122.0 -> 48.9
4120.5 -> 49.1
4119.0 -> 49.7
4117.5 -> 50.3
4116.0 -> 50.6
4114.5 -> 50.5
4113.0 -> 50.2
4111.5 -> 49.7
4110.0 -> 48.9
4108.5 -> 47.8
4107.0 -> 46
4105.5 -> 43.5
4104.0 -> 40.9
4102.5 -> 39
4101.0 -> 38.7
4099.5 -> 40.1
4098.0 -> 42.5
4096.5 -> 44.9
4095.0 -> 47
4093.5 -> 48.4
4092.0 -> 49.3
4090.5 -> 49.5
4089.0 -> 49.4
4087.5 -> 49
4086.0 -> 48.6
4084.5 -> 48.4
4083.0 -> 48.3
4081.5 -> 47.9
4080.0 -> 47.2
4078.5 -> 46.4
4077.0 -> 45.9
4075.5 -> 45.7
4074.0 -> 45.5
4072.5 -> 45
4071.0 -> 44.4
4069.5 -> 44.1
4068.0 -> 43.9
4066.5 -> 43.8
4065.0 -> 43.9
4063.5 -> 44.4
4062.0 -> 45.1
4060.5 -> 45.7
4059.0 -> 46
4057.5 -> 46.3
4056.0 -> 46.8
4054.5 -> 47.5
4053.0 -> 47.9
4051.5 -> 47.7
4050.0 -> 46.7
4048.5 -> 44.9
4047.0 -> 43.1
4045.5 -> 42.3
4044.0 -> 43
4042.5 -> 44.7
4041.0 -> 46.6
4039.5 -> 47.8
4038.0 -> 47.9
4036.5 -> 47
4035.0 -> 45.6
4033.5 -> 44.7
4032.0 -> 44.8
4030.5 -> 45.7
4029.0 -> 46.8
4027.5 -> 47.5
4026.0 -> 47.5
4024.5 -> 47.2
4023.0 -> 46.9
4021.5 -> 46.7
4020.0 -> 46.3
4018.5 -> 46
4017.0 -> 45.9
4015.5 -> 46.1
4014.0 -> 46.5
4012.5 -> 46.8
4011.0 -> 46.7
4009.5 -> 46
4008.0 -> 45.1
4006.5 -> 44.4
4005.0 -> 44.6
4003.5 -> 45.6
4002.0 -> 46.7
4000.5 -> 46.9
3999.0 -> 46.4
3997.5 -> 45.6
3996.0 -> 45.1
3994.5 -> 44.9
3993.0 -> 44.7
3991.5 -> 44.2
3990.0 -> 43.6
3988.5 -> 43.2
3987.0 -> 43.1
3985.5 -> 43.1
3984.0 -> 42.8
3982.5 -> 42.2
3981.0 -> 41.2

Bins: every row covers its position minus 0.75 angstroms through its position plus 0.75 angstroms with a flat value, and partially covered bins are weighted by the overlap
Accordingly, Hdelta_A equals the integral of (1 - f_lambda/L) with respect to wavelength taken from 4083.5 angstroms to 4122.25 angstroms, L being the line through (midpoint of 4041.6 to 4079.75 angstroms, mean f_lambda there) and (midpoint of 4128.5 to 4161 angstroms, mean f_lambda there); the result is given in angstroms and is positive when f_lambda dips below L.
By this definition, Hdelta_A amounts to 0.28 angstroms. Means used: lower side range 45.3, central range 46.9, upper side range 49.3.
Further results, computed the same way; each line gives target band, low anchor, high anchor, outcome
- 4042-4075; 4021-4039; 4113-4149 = 1.5 angstroms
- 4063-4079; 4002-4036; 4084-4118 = 0.6 angstroms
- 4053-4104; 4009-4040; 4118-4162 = 2.3 angstroms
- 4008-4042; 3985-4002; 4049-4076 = -1.0 angstroms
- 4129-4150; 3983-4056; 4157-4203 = -0.4 angstroms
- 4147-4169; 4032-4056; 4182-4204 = -0.9 angstroms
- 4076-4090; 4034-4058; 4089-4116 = -0.6 angstroms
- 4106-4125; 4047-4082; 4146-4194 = -0.7 angstroms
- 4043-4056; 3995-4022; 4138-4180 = 0.4 angstroms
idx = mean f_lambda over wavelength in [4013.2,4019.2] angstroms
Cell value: 46.1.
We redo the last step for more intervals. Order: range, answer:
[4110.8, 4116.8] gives 50.3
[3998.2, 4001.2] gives 46.6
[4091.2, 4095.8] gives 48.2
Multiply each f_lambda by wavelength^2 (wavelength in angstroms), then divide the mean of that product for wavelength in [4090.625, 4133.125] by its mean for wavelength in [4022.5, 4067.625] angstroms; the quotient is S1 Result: 1.1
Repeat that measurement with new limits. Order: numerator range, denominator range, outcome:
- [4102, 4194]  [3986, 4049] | 1.14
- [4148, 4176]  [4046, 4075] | 1.14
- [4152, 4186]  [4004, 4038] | 1.15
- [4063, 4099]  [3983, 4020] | 1.07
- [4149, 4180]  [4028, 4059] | 1.14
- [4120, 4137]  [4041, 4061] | 1.12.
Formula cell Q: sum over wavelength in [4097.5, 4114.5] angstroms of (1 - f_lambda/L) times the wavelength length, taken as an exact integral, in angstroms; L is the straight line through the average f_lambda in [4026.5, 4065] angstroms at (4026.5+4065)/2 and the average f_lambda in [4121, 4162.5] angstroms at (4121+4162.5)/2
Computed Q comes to 1.2 angstroms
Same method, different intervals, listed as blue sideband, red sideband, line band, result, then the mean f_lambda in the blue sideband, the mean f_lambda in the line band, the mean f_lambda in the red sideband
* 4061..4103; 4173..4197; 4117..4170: -2.0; 45.6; 49.5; 49.1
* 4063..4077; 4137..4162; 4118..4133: -0.5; 44.6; 49.5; 49.4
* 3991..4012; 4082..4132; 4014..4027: -0.2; 45.5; 46.6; 47.5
